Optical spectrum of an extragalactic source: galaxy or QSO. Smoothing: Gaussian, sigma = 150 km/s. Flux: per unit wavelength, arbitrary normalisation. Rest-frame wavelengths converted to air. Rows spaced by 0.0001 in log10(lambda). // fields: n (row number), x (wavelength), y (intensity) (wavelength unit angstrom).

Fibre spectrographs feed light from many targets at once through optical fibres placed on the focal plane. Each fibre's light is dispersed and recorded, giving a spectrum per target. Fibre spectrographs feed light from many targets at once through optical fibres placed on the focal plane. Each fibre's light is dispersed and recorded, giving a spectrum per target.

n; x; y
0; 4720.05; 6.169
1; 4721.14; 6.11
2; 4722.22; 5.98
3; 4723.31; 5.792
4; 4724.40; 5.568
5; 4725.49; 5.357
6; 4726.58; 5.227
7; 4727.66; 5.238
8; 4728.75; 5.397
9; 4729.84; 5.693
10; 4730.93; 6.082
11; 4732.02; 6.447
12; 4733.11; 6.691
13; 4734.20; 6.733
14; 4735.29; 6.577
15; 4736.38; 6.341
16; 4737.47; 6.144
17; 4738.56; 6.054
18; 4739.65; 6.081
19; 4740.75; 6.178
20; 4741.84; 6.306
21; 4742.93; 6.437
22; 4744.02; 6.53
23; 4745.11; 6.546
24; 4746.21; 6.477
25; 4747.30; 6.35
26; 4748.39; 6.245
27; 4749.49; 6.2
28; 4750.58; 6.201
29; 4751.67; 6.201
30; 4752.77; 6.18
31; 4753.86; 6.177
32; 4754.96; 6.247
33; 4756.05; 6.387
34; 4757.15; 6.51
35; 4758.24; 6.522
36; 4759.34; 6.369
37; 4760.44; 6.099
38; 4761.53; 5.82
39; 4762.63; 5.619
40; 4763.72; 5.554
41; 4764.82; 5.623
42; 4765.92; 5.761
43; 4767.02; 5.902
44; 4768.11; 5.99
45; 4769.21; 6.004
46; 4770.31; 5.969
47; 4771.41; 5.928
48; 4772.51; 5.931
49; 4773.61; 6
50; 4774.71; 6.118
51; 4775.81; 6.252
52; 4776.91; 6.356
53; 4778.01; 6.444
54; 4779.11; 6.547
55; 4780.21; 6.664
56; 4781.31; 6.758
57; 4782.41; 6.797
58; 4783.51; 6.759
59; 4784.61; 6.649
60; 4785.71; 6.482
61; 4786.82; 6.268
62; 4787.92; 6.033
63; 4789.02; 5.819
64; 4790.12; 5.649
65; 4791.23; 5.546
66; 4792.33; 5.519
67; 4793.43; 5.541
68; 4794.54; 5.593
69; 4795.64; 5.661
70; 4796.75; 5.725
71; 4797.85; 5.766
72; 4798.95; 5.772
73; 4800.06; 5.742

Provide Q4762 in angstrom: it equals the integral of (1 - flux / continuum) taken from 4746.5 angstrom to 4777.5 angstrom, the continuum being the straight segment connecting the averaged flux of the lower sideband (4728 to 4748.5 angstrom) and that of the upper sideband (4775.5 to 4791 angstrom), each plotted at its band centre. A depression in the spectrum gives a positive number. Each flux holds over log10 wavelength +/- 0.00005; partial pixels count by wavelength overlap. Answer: 1.1 angstrom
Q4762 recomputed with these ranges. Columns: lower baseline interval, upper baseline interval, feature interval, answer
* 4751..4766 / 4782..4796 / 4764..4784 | -0.5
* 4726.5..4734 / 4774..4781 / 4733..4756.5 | -1.0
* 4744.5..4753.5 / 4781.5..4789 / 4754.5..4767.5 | 0.7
